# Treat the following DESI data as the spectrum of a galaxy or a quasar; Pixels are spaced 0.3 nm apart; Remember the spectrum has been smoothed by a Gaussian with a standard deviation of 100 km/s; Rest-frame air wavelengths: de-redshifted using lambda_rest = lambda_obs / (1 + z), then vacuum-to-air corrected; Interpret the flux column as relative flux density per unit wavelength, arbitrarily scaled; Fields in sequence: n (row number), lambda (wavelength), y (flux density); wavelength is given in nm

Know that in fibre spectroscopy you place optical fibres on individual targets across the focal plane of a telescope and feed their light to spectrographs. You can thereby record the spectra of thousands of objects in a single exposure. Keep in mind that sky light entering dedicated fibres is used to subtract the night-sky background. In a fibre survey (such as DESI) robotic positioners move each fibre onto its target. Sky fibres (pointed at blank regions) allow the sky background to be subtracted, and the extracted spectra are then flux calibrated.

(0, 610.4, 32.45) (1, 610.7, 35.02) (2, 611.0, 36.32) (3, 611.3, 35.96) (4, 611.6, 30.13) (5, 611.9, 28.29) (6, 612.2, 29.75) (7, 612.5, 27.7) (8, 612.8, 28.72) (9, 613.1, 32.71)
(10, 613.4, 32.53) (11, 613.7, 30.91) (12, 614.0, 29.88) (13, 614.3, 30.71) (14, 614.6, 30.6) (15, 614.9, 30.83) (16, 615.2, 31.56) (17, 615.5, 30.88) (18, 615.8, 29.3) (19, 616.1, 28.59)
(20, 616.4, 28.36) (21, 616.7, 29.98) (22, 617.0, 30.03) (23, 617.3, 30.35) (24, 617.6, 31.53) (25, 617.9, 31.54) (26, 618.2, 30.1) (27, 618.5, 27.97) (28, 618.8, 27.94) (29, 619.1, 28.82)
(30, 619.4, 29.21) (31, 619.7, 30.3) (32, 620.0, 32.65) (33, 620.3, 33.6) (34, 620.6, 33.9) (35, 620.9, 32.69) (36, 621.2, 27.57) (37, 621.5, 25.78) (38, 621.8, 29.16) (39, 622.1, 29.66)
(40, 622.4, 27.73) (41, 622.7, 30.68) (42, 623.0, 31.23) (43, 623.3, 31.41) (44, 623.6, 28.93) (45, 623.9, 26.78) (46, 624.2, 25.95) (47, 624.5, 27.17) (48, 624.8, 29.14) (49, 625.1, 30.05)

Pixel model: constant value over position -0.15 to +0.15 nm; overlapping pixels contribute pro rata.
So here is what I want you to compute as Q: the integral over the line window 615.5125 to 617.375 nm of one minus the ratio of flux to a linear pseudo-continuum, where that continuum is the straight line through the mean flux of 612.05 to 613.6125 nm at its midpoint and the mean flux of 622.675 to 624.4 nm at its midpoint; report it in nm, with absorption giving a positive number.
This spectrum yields 0.022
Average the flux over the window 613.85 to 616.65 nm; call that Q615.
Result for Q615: 30.1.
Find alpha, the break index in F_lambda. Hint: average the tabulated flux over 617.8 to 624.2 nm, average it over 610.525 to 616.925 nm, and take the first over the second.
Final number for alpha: 0.96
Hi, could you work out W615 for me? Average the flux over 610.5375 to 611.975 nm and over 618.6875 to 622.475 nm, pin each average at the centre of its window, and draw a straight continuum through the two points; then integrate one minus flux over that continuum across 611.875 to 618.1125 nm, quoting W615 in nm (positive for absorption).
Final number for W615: 0.34 nm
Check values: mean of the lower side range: 33.4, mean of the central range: 30.3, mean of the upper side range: 30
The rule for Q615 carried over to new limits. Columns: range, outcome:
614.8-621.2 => 30.4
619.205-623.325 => 30.3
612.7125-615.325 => 31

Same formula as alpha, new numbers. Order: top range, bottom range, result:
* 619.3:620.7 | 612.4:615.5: 1.04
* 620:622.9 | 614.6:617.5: 1.01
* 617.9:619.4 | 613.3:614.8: 0.94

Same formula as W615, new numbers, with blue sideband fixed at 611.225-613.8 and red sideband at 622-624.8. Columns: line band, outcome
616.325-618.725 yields -0.015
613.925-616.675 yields 0.006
